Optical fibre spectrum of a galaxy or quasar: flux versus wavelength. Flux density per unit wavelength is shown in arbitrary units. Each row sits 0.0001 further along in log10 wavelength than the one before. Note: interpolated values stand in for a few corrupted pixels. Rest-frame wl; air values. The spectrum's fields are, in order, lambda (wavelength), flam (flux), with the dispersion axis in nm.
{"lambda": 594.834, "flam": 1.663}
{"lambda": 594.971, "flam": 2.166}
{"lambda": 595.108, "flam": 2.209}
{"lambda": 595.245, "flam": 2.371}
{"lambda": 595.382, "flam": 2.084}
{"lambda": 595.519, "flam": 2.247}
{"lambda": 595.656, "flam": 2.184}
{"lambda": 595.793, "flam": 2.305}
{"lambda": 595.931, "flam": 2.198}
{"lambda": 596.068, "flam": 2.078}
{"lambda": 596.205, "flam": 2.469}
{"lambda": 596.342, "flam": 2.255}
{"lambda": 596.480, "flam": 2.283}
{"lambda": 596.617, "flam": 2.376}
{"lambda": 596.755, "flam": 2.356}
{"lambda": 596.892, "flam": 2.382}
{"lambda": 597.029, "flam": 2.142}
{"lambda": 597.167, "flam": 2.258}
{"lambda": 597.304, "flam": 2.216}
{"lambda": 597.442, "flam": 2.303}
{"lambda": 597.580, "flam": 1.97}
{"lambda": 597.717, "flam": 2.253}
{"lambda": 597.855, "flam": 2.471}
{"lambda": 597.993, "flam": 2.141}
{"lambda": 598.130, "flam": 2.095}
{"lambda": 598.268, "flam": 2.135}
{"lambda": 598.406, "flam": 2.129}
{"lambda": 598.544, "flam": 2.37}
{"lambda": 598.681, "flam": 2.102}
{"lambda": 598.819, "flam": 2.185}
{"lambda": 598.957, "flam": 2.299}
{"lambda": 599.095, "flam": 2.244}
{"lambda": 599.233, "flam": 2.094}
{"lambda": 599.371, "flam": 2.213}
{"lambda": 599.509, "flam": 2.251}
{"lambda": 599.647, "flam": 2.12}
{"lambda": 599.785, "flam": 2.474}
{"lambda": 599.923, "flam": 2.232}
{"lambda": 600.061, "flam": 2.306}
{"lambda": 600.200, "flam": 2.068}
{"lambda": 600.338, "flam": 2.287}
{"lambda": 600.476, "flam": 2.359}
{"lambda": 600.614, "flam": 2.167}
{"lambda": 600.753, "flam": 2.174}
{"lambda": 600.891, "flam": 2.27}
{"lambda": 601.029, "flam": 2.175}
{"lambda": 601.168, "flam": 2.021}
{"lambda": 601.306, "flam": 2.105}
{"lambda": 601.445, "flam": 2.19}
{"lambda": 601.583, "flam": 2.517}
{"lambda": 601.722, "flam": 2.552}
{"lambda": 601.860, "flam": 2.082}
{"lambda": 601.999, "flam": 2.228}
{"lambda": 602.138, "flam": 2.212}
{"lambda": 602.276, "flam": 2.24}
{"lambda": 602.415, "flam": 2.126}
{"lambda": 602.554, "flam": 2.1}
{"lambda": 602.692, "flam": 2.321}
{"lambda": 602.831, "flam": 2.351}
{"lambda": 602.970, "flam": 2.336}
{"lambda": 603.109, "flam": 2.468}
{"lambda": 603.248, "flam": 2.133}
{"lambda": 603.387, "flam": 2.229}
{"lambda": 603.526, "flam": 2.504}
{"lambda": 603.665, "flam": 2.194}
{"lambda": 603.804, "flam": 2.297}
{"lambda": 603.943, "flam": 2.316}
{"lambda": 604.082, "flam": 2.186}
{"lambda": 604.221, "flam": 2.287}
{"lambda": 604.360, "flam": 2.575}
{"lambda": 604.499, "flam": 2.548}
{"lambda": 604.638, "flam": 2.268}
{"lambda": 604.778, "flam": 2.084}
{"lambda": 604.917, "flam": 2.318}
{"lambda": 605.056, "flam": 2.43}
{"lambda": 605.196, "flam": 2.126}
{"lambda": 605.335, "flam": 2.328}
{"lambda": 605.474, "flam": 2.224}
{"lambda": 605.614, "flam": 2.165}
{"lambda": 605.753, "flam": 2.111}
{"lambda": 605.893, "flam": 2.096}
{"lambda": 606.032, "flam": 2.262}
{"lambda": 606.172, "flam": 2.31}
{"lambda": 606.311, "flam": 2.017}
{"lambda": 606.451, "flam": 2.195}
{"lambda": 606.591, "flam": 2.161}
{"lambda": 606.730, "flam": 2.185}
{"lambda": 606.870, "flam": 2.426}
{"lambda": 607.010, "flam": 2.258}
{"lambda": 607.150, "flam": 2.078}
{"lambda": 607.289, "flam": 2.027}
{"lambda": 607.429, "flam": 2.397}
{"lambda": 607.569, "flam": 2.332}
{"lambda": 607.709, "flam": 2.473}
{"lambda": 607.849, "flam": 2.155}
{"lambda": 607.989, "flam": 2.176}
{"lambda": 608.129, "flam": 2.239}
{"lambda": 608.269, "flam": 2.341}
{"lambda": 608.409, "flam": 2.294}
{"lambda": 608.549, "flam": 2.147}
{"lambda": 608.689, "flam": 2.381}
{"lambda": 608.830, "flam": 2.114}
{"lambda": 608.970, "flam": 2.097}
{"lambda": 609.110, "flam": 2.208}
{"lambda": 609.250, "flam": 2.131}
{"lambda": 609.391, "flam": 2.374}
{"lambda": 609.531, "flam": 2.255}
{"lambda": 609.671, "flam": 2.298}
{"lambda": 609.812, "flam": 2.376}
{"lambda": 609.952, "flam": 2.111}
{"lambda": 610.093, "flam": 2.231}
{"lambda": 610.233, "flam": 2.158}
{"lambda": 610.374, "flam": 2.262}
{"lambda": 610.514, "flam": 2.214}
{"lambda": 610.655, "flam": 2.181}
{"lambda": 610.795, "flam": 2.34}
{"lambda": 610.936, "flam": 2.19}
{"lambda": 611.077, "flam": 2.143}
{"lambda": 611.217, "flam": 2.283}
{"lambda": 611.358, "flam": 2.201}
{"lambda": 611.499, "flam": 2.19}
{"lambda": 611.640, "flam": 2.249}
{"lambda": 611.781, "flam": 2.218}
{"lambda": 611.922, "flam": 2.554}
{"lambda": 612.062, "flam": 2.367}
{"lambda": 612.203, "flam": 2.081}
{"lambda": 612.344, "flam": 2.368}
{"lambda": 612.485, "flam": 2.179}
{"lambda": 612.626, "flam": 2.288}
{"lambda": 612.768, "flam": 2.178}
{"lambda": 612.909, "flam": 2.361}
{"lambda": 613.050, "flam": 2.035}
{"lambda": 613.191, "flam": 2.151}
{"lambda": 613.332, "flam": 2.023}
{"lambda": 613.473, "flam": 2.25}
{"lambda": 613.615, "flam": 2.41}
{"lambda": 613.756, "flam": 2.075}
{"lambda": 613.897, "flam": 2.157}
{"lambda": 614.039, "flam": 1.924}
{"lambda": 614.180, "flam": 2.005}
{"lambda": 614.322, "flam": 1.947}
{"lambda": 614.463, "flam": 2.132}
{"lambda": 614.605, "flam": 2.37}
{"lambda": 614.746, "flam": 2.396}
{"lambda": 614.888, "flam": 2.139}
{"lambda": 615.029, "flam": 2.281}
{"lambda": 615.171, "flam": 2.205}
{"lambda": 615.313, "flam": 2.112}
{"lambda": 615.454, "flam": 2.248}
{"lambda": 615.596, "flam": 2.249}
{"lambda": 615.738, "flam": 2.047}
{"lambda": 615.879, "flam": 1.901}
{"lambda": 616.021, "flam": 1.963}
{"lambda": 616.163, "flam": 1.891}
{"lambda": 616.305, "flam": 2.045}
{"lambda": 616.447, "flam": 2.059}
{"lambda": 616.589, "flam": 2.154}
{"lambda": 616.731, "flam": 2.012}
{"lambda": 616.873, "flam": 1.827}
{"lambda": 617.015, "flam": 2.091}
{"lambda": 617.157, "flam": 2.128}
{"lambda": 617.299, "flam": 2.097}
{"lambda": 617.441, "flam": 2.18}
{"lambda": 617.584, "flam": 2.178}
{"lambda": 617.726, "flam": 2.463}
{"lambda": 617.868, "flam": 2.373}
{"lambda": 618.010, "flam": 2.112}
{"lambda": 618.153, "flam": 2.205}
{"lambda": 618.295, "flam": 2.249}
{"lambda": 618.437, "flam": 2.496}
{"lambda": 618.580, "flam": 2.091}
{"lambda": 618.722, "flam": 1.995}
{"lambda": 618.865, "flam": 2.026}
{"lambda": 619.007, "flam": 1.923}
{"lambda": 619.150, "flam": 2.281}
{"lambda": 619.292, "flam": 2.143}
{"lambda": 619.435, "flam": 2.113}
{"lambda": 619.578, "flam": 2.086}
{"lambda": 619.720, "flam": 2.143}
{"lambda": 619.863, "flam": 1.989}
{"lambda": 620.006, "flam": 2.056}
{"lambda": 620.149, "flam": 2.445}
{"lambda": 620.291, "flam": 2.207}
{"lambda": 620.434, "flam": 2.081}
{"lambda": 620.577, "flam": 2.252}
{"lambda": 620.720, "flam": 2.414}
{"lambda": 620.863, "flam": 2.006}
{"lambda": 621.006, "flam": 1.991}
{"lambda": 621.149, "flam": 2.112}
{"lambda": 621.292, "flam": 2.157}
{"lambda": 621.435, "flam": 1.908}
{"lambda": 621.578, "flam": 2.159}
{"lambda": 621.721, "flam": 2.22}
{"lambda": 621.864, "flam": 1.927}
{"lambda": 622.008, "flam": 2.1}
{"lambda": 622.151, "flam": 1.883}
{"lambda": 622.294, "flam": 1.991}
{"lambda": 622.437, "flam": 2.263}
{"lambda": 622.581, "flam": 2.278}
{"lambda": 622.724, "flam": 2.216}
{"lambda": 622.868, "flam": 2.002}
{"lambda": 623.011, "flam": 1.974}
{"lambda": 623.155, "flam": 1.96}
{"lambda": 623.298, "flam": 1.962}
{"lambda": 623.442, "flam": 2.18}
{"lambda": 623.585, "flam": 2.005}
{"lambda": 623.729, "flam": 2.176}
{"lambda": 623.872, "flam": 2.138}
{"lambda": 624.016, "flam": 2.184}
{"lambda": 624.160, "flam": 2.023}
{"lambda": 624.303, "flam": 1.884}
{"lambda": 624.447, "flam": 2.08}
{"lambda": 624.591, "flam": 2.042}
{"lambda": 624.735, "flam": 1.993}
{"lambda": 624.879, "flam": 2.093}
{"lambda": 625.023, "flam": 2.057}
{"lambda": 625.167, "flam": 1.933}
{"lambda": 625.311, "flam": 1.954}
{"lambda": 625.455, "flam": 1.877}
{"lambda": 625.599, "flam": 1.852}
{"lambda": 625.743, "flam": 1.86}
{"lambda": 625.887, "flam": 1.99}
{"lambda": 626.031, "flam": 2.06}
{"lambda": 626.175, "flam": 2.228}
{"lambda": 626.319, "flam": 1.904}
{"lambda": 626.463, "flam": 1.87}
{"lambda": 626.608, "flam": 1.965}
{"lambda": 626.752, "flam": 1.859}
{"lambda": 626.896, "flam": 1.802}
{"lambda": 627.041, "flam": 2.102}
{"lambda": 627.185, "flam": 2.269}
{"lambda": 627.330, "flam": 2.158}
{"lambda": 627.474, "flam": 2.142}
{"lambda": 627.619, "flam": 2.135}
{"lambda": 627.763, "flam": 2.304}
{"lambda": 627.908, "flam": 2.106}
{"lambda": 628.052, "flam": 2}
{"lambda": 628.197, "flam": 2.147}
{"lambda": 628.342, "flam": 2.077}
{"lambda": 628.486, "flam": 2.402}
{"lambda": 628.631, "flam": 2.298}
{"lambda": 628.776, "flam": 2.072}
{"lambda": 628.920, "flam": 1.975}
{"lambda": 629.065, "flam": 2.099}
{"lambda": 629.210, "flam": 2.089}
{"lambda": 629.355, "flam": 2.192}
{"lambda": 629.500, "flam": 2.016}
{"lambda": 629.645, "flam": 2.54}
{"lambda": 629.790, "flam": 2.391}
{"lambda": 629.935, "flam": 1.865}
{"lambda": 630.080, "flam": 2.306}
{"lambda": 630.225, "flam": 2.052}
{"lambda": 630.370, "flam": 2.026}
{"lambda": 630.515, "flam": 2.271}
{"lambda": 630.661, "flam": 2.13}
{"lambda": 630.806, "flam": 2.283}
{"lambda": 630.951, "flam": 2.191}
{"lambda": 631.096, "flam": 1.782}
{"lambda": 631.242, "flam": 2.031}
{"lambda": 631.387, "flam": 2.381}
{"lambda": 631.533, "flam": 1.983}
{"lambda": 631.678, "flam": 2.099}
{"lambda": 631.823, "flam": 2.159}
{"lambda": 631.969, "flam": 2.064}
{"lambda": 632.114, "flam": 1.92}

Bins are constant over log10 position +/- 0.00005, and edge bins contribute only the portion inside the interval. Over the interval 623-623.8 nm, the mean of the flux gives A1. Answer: 2.05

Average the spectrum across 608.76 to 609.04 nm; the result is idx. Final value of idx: 2.11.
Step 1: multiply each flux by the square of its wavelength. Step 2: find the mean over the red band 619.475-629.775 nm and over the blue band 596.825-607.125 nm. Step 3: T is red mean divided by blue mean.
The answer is 1.00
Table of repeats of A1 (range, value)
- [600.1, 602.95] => 2.23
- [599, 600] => 2.24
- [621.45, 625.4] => 2.06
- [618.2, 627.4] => 2.07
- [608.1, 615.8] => 2.21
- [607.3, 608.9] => 2.27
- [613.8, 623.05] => 2.12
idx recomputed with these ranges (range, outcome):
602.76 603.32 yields 2.32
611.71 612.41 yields 2.32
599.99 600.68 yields 2.24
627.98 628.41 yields 2.07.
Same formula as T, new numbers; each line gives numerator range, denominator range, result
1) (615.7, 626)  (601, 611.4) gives 0.97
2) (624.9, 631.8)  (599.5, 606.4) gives 1.01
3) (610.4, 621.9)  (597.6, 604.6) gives 1.01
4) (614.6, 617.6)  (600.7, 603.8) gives 0.98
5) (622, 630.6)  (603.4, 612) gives 0.98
